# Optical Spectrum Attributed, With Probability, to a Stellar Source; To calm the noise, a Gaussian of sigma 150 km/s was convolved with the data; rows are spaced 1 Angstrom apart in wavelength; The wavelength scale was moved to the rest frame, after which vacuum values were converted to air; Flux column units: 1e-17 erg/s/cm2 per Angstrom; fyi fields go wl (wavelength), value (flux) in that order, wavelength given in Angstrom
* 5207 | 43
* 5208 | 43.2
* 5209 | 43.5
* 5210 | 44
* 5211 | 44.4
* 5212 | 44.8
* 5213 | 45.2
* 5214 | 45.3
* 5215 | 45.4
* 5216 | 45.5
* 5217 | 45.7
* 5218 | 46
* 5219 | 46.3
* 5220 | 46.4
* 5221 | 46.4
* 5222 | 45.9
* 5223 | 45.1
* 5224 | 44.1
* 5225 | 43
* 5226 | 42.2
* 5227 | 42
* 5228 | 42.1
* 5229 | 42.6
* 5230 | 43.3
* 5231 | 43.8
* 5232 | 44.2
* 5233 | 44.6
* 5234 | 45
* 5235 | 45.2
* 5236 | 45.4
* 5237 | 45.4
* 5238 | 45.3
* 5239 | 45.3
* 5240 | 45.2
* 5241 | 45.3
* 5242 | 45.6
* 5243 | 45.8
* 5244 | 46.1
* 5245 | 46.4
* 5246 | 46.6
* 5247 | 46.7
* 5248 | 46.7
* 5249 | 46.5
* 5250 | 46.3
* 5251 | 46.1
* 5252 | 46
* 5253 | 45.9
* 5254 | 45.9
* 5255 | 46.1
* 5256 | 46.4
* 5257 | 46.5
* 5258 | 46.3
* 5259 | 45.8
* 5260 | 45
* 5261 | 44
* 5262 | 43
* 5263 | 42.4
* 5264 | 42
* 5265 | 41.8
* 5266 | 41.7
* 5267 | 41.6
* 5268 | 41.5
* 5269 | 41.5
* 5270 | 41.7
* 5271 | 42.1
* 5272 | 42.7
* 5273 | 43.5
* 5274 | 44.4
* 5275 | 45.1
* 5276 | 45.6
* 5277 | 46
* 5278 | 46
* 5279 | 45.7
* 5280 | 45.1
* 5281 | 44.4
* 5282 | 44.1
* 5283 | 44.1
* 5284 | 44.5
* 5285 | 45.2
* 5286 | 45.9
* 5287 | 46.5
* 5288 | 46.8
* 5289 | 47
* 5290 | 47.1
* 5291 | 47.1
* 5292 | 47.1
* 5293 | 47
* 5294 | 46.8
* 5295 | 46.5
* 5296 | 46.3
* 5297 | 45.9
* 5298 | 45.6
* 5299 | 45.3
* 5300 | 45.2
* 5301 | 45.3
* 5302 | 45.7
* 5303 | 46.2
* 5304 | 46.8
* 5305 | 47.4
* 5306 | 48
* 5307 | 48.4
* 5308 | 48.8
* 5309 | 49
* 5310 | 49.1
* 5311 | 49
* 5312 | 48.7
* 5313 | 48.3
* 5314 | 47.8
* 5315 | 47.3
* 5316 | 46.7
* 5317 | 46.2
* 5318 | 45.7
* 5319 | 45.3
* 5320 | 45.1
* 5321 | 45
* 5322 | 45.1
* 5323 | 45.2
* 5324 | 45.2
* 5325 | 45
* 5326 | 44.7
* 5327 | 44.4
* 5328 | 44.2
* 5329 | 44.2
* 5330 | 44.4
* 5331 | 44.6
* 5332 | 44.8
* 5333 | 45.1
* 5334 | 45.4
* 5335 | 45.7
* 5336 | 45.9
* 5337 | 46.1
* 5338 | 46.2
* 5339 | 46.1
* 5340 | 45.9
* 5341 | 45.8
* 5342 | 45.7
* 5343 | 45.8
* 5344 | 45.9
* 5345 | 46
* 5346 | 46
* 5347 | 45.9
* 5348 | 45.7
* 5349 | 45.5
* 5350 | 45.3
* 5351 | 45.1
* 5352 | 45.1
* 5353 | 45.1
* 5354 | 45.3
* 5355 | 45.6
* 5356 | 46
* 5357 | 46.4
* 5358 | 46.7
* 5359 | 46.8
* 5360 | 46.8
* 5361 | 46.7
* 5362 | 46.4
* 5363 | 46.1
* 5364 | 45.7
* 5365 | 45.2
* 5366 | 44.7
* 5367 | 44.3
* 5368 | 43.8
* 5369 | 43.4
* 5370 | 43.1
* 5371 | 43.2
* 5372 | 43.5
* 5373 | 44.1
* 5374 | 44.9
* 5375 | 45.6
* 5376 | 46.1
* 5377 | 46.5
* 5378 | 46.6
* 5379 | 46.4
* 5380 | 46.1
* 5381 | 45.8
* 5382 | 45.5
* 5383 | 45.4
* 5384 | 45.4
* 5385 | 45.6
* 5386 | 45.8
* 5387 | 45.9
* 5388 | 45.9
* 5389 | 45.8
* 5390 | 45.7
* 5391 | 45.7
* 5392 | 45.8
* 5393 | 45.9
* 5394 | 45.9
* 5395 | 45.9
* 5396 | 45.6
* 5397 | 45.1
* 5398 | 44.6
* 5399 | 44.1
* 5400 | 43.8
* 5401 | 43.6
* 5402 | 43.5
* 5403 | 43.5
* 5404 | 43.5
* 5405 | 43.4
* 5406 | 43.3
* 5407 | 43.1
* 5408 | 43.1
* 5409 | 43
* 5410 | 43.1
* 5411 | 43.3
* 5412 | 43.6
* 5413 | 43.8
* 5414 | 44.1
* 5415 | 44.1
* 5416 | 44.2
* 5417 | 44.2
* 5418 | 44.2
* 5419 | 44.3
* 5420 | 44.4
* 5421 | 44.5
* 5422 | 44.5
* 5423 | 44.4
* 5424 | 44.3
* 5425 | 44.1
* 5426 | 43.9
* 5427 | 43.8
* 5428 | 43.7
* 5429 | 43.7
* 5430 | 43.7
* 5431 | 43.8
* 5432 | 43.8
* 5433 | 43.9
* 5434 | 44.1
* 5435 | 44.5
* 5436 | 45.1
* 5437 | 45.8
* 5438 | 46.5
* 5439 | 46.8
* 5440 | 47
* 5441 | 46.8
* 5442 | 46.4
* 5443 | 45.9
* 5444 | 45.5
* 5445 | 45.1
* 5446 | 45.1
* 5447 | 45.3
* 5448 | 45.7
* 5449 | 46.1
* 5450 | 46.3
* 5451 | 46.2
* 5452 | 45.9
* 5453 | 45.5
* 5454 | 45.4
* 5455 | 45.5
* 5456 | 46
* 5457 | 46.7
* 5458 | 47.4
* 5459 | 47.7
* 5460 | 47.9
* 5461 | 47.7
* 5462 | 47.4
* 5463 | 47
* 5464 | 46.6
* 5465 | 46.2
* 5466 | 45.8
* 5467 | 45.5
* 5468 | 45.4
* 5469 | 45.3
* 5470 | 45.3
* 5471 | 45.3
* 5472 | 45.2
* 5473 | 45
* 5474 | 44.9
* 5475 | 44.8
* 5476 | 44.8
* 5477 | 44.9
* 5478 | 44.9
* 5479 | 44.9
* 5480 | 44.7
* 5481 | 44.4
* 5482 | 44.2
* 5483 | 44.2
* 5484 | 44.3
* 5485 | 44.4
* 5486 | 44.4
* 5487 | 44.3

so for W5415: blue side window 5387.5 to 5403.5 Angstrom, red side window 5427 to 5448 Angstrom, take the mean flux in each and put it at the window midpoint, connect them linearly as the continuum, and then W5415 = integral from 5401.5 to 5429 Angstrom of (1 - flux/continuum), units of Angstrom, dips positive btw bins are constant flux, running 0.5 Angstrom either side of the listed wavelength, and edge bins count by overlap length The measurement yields 0.8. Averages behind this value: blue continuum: 45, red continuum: 45.1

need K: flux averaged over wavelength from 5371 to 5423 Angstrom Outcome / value 44.7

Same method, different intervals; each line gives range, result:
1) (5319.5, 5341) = 45.2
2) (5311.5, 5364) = 45.8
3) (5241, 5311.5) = 45.5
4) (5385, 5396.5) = 45.8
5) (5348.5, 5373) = 45.2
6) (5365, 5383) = 44.9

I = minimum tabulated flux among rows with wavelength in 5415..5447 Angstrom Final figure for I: 43.7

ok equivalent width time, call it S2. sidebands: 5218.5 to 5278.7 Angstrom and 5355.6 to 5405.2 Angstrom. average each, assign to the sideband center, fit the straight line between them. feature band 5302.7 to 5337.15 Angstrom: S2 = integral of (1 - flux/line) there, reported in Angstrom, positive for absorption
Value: -1.0 Angstrom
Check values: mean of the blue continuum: 44.6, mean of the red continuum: 45.2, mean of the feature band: 46.3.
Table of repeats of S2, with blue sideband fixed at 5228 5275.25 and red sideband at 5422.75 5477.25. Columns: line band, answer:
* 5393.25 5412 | 0.5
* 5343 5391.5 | -0.4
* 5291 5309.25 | -0.8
